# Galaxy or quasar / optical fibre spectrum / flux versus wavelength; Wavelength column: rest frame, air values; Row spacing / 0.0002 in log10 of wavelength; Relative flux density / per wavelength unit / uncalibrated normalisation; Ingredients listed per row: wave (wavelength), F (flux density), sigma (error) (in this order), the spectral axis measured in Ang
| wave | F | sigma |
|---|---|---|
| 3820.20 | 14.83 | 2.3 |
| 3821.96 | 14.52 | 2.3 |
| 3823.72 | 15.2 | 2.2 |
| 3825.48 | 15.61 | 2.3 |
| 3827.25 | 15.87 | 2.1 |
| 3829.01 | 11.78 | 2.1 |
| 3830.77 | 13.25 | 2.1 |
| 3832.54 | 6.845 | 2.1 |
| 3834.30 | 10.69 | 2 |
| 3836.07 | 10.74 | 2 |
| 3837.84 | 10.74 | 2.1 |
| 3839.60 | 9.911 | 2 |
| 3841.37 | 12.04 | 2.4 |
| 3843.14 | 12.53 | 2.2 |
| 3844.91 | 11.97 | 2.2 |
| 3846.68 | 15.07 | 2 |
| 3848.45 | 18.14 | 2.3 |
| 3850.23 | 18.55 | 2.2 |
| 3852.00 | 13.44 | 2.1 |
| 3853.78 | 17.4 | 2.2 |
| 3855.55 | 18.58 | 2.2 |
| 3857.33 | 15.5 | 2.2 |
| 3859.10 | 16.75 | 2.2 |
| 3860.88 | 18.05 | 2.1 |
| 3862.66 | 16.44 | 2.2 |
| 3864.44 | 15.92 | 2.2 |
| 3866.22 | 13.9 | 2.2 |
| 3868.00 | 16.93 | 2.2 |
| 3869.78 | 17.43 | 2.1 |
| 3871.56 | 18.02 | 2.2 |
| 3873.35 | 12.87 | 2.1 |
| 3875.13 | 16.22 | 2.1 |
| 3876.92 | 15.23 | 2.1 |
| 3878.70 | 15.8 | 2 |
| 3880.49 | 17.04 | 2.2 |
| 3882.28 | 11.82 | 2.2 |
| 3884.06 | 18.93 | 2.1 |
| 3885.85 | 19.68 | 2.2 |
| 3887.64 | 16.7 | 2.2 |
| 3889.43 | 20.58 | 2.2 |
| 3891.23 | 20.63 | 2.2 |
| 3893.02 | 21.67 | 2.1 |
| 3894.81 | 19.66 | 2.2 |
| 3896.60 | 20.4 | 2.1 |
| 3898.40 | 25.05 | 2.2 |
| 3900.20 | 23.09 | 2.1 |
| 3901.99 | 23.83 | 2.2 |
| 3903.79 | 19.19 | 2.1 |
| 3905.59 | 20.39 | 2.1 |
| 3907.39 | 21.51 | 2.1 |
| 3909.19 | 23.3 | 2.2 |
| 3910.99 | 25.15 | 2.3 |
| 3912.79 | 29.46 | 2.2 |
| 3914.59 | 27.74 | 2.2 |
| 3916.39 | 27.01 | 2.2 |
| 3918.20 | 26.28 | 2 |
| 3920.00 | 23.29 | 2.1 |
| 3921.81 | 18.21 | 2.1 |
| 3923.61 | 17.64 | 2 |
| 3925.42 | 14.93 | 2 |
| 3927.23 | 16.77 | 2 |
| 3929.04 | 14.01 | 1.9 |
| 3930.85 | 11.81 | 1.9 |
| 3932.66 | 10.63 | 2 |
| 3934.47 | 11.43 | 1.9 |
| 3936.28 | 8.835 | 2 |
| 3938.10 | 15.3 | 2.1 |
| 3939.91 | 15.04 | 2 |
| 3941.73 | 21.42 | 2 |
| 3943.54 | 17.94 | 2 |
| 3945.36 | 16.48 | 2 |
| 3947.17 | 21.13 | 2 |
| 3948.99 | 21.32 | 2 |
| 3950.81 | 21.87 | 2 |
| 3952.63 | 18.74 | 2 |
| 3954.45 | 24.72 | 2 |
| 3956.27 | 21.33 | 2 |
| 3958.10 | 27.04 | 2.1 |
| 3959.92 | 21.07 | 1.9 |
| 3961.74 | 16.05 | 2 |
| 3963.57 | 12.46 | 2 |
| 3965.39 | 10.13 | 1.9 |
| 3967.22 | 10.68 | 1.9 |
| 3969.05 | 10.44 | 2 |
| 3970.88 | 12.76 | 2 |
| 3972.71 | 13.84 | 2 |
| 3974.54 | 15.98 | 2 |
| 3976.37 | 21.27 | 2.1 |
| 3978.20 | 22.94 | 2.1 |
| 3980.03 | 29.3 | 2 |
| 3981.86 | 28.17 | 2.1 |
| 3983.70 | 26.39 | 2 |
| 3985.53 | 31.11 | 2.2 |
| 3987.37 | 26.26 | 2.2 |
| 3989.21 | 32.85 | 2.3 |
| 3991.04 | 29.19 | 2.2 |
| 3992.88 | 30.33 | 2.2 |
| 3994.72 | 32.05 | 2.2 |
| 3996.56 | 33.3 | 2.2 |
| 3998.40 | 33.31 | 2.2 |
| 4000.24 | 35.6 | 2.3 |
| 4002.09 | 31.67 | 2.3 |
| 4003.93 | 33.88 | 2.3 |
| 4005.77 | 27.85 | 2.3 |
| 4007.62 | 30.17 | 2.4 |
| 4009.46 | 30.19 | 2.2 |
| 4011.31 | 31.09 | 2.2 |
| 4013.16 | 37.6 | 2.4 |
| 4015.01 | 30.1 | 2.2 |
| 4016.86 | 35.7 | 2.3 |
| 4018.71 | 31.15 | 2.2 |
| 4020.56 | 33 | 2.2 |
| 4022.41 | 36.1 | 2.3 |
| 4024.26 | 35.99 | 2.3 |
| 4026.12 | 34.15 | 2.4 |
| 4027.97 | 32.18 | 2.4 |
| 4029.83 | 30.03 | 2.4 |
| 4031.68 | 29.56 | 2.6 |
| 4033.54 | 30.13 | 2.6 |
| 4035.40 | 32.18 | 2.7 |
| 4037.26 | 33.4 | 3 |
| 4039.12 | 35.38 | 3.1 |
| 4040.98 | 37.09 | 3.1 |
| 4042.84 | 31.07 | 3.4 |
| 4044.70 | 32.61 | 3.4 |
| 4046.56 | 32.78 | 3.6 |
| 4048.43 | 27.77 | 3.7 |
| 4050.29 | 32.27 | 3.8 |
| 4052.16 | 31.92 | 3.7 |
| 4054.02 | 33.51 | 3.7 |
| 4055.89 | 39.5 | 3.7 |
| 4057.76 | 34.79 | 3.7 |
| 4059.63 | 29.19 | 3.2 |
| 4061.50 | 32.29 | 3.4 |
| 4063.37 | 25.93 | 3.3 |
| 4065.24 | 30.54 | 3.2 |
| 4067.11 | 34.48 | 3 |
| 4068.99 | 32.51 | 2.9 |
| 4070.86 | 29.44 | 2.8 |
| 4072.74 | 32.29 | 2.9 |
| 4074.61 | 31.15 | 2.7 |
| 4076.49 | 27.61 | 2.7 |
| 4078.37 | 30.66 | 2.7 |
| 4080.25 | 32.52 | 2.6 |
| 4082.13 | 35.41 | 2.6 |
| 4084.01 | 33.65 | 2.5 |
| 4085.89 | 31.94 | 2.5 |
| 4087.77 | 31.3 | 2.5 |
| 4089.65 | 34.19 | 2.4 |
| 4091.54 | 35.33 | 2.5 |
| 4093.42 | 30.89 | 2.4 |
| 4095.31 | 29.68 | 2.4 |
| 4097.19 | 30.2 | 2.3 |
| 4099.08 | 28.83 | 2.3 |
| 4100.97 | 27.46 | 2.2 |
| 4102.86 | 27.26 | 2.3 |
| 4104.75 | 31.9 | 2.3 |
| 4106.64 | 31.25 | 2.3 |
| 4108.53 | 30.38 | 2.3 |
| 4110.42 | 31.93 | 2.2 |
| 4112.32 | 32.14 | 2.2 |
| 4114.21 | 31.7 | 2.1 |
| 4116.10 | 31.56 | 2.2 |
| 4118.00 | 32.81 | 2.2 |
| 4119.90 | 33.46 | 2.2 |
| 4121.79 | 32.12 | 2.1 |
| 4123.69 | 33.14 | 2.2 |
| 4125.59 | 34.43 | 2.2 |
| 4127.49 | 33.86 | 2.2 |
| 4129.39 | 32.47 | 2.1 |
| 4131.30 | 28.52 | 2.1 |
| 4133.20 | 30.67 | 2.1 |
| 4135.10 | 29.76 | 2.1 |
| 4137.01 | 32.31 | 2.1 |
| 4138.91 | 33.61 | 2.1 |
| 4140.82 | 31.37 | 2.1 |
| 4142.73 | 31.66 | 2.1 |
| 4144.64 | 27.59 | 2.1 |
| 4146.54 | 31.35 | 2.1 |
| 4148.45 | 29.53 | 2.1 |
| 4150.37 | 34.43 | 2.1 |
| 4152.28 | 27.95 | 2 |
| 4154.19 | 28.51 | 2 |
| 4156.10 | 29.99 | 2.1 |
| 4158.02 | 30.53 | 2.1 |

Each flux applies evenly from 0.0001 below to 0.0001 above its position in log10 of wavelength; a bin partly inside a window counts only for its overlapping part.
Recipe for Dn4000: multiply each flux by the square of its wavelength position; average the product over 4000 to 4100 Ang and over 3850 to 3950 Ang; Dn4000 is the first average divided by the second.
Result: 1.88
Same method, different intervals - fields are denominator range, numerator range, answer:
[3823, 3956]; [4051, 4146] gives 2.01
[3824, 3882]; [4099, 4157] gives 2.44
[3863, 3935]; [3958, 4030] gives 1.50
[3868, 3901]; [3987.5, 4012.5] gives 1.82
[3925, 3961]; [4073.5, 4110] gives 1.90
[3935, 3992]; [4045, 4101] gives 1.67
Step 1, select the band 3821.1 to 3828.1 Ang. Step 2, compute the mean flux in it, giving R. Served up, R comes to 15.3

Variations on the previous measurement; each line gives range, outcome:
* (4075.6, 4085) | 32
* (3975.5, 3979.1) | 22.1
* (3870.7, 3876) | 15.7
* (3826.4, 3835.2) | 11.7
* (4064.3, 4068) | 32.5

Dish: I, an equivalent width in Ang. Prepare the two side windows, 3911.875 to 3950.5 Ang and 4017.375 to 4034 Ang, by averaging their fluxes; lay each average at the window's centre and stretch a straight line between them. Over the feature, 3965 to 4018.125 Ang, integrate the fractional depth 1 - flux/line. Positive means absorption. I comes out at 1.9 Ang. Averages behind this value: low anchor 18.5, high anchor 32.6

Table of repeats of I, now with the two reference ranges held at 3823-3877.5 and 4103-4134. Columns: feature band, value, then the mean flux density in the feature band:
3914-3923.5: -2.43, 23.8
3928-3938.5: 4.22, 11.9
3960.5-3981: 5.79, 16.1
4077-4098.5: -1.64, 32.2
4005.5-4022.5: -4.81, 32.3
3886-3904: -3.73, 21.1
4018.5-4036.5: -4.50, 32.5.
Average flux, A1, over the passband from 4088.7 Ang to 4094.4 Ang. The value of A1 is 33.4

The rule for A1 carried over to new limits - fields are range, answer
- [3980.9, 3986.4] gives 28.6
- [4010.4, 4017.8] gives 33.6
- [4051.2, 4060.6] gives 33.8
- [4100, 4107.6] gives 29.5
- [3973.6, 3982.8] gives 23.5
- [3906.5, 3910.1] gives 22.4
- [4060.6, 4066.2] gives 29.6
